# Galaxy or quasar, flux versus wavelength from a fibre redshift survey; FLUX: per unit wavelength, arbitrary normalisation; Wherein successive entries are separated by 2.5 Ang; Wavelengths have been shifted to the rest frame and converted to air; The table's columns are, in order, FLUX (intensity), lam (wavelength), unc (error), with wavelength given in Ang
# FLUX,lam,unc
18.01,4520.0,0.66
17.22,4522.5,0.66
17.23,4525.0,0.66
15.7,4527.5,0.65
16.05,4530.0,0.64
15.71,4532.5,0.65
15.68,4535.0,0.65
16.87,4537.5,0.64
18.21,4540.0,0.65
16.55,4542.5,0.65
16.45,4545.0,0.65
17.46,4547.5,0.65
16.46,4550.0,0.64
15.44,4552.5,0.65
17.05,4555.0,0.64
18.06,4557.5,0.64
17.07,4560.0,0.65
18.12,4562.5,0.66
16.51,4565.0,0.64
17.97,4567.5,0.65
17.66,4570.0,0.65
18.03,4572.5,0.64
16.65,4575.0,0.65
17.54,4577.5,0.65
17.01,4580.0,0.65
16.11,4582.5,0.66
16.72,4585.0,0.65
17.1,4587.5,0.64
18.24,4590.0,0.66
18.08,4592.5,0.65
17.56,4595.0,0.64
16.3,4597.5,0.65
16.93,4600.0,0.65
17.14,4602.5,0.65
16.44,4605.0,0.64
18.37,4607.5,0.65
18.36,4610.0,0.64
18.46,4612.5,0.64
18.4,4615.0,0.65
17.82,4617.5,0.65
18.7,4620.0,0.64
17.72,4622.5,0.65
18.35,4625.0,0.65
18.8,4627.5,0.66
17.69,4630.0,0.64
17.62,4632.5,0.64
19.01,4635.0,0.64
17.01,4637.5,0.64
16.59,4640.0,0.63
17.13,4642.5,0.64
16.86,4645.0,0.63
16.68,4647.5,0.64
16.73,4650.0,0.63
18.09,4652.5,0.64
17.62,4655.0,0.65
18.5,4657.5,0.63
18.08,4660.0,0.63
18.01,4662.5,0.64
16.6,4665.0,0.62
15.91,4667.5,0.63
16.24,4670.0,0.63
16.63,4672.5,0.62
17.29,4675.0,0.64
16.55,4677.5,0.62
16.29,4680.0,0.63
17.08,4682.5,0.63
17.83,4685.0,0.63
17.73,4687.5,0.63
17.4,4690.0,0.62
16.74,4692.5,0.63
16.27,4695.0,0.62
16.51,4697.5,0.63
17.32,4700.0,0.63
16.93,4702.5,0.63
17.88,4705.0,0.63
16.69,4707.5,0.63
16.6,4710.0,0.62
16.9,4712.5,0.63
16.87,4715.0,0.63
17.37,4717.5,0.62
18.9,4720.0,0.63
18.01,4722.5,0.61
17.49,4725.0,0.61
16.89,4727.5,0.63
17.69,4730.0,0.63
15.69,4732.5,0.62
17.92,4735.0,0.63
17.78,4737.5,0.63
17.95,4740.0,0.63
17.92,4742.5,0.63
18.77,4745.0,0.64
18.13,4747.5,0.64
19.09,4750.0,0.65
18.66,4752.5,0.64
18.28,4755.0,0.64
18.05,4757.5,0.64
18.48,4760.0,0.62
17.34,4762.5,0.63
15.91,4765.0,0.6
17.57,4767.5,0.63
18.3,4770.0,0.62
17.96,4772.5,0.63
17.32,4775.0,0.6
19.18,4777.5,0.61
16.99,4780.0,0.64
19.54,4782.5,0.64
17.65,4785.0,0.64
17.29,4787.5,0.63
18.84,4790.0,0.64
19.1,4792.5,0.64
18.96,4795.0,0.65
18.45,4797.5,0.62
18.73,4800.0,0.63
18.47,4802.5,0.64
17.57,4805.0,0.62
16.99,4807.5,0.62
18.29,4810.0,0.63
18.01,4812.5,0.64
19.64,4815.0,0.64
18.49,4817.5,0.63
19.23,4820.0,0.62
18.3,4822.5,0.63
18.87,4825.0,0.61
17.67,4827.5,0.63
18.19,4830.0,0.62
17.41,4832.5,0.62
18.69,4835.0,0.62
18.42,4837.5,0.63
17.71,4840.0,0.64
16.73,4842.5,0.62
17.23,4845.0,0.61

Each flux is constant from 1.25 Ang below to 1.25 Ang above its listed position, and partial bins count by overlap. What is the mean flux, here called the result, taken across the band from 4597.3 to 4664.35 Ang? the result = 17.7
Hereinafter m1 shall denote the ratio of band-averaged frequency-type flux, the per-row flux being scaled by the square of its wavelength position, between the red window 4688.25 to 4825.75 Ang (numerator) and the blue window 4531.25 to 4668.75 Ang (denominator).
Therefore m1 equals 1.1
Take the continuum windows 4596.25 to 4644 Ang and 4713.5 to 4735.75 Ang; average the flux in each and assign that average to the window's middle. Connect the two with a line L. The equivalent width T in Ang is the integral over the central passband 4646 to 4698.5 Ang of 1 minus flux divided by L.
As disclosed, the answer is 1.4 Ang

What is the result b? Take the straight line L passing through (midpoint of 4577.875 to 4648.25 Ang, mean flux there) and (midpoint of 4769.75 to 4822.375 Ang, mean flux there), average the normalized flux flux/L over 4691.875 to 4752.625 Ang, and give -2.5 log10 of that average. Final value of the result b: 0.034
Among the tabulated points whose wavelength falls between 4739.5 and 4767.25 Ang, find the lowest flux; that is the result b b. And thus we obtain 15.91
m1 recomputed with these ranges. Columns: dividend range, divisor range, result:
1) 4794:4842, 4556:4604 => 1.17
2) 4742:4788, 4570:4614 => 1.12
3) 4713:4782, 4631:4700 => 1.08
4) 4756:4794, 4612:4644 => 1.07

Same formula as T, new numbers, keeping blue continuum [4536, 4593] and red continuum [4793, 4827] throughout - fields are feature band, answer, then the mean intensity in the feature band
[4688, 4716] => 1.5 Ang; 16.9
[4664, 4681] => 1.2 Ang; 16.5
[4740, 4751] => -0.2 Ang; 18.4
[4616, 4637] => -0.8 Ang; 18.2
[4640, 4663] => 0.2 Ang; 17.5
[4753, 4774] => 0.5 Ang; 17.8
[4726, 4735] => 0.6 Ang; 16.9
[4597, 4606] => 0.3 Ang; 16.7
